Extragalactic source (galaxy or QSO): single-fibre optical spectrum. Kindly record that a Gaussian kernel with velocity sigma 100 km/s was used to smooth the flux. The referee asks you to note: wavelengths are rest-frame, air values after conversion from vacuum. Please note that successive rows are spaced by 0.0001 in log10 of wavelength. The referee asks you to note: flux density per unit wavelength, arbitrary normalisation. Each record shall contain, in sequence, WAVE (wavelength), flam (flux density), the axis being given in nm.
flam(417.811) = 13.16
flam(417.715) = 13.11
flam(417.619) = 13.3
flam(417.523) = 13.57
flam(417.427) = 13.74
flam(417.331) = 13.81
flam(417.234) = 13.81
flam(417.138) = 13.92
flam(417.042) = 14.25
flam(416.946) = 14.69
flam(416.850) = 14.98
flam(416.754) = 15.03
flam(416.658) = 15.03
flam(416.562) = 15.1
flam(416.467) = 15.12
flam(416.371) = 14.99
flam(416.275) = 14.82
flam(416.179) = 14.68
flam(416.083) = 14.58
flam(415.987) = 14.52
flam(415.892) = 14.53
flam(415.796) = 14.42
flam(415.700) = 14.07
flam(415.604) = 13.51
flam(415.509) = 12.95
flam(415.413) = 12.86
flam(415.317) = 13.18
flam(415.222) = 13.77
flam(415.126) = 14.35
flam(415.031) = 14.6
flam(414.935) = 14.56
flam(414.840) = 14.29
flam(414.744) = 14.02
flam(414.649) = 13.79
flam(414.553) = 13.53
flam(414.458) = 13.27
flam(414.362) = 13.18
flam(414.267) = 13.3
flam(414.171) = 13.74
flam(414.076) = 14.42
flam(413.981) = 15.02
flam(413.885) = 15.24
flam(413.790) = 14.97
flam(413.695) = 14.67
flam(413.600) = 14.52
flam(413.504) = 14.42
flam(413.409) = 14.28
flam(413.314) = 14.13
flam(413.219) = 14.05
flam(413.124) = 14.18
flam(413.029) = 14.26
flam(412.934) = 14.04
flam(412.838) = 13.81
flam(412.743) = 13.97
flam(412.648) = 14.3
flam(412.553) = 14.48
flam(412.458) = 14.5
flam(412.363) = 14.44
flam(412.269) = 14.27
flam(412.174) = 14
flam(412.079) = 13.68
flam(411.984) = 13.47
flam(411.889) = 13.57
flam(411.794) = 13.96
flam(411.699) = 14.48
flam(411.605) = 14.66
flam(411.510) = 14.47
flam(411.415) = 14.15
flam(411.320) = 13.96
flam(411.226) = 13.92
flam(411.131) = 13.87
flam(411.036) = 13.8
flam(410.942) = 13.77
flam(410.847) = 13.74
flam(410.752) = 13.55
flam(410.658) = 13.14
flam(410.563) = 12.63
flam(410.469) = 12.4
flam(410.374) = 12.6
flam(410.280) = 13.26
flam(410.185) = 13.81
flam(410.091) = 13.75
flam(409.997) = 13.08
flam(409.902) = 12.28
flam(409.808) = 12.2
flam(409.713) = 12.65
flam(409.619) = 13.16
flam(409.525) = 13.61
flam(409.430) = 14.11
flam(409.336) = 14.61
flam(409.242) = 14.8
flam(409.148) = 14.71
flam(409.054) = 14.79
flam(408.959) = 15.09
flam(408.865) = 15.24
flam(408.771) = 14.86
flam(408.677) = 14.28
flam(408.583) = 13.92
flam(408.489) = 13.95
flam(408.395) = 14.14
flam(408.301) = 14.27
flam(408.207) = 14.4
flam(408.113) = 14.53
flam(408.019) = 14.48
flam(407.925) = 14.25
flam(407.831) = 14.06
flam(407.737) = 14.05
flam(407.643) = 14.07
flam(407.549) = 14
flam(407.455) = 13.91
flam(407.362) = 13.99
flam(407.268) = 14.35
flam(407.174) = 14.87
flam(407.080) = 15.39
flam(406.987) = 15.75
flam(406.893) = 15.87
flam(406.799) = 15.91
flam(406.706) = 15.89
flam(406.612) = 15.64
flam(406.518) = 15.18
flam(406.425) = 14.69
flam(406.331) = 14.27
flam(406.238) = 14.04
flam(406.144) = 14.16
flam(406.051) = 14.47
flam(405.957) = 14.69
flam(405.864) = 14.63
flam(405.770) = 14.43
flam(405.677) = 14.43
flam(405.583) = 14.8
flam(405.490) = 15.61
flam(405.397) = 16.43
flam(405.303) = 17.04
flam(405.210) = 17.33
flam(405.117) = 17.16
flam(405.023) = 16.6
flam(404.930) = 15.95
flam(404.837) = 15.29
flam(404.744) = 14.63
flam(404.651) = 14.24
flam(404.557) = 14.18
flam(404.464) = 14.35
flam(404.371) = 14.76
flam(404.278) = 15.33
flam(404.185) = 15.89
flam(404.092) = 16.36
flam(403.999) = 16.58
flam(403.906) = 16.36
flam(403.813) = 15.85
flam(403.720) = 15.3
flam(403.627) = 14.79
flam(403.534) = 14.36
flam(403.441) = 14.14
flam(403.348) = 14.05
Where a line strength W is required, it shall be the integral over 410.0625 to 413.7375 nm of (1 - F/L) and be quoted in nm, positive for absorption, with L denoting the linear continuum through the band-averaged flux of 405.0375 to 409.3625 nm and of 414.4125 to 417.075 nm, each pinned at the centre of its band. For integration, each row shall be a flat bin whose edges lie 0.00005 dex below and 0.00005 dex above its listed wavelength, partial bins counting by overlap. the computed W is 0.16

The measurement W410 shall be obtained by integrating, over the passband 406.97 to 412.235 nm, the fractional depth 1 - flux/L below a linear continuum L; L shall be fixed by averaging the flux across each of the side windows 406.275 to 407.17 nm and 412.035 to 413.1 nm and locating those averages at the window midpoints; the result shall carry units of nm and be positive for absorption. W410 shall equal 0.29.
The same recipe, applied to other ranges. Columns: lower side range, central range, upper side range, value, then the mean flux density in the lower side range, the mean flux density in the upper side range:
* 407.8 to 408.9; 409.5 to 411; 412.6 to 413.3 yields 0.121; 14.4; 14.1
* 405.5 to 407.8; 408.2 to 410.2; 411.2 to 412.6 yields 0.065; 14.7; 14.1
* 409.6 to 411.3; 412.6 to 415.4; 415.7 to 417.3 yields -0.016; 13.2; 14.6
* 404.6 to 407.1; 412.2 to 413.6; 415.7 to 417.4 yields 0.057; 15.3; 14.6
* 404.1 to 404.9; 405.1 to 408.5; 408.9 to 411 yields -0.126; 14.9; 13.5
